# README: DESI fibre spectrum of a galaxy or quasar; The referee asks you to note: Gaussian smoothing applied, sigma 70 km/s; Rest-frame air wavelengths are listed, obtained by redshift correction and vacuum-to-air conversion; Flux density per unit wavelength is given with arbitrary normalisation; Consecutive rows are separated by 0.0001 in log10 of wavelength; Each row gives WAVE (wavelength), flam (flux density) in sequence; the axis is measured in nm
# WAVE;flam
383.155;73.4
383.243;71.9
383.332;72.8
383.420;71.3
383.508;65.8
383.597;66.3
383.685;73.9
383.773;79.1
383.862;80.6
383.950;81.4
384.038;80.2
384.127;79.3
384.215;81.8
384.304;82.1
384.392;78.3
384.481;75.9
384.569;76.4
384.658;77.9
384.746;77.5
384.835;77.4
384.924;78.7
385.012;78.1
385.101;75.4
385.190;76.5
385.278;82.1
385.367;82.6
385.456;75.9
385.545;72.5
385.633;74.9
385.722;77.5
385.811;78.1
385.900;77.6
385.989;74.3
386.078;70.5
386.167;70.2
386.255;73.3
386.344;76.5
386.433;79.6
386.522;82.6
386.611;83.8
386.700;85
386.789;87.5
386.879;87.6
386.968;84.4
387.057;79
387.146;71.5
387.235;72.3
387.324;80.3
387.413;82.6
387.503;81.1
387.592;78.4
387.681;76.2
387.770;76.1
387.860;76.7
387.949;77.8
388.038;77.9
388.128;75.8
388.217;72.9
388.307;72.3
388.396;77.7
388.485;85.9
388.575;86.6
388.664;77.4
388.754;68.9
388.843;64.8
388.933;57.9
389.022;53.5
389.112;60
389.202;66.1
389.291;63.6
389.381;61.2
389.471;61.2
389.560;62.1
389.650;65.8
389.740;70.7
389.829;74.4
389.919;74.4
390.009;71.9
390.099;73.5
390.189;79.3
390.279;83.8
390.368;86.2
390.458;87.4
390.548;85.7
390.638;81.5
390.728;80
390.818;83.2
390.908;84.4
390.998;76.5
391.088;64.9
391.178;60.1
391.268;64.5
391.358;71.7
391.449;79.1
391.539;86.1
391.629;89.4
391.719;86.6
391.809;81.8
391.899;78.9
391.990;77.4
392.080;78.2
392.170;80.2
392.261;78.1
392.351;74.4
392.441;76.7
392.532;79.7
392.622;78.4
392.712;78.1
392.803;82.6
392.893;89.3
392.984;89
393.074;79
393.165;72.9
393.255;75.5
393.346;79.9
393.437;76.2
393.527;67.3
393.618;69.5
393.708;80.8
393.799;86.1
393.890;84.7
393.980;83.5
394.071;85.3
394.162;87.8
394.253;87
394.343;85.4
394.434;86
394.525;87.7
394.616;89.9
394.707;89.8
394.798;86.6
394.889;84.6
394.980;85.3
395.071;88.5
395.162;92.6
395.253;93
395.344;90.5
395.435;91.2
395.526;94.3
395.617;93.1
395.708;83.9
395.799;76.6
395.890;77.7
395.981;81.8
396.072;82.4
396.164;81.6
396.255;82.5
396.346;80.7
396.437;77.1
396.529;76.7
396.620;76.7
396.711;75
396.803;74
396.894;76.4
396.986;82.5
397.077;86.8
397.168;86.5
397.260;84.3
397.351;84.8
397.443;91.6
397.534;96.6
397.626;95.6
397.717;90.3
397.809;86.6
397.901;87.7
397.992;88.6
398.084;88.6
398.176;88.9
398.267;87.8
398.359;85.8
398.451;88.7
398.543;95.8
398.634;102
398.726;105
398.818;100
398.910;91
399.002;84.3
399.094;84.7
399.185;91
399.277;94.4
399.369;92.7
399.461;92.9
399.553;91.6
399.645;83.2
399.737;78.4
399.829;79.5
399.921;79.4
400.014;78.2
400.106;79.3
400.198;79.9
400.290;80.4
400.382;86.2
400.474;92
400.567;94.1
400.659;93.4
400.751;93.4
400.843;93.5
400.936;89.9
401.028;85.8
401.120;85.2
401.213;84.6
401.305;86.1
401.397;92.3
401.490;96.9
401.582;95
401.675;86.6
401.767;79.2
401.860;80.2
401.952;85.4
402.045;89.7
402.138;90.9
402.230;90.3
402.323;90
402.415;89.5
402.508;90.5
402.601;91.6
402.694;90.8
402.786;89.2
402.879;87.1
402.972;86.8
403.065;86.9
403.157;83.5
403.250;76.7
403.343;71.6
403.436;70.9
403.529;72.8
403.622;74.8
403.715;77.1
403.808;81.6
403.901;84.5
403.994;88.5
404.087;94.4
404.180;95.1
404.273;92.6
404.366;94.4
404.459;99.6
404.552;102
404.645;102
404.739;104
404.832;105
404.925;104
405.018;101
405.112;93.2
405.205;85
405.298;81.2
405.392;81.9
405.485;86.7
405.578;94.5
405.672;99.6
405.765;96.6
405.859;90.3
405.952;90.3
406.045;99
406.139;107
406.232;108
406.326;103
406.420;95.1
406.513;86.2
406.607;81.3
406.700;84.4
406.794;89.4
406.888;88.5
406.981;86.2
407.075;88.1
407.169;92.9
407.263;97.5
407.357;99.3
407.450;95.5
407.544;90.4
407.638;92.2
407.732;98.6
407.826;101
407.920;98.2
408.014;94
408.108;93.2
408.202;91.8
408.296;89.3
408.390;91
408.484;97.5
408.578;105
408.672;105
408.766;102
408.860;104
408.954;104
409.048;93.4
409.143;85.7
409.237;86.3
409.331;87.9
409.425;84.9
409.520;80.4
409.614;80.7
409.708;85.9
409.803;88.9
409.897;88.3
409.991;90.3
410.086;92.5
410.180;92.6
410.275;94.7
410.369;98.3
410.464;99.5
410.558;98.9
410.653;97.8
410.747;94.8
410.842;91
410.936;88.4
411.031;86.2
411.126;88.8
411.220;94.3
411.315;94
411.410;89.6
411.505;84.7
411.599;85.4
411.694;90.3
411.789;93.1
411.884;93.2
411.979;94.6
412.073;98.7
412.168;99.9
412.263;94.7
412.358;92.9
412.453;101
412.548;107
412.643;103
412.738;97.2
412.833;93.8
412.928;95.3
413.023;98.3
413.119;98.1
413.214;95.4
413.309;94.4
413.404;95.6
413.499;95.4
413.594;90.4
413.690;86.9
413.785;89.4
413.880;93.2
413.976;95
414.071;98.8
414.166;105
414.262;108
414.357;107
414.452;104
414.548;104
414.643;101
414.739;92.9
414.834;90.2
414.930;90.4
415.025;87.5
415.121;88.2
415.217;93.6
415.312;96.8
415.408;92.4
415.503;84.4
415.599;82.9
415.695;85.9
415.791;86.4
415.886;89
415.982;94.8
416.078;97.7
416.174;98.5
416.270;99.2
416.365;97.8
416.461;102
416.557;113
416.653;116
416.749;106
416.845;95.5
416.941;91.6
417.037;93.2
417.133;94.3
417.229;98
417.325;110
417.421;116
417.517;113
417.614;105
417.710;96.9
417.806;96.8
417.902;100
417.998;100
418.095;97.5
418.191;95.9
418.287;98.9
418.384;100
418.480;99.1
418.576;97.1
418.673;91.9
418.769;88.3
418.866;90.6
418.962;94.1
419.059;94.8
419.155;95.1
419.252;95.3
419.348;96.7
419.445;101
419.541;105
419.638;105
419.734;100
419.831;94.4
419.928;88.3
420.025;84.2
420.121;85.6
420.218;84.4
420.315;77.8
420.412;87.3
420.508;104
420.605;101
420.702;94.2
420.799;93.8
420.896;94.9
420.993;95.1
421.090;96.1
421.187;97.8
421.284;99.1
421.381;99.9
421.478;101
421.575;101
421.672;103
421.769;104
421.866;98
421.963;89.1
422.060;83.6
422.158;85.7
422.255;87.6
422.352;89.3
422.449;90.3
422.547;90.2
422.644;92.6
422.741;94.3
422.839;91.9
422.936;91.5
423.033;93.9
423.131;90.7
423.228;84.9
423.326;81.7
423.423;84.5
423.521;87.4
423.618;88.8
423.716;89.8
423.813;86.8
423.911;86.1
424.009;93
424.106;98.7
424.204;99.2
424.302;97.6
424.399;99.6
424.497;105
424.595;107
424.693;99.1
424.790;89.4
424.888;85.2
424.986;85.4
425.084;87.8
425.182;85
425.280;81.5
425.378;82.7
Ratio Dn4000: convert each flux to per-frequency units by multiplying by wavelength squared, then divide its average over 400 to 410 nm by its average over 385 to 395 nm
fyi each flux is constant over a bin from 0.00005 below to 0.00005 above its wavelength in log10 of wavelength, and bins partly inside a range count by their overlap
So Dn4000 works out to 1.26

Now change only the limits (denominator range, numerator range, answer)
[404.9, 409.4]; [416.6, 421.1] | 1.09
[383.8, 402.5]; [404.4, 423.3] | 1.29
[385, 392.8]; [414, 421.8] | 1.47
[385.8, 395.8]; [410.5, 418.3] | 1.38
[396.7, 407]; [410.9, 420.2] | 1.15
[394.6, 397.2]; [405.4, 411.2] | 1.18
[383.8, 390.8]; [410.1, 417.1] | 1.43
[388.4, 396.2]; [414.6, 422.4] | 1.38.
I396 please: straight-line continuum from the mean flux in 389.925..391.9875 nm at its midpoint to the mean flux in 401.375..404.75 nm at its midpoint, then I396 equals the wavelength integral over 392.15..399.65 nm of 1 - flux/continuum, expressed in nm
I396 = -0.25 nm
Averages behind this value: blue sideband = 78.8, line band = 85.3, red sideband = 87.8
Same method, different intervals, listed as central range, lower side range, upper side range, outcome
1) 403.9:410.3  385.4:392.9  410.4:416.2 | -0.28 nm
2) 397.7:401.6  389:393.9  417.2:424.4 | -0.36 nm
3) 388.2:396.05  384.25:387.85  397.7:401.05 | 0.41 nm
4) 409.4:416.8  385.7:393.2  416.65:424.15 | -0.32 nm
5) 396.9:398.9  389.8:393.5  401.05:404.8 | -0.16 nm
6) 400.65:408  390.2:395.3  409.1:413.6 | -0.17 nm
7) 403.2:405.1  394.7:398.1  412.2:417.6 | 0.01 nm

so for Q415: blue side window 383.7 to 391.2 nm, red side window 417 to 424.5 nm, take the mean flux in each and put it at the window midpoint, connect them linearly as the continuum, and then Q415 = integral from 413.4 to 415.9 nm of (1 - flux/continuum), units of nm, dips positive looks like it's -0.07 nm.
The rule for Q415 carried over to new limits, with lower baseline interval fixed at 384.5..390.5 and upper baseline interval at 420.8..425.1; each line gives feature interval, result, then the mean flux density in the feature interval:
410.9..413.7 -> -0.20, 94.1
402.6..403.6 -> 0.02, 81.9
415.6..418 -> -0.25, 99.5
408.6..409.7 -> -0.08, 92.3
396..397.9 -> -0.08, 83.5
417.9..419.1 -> -0.06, 95.8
